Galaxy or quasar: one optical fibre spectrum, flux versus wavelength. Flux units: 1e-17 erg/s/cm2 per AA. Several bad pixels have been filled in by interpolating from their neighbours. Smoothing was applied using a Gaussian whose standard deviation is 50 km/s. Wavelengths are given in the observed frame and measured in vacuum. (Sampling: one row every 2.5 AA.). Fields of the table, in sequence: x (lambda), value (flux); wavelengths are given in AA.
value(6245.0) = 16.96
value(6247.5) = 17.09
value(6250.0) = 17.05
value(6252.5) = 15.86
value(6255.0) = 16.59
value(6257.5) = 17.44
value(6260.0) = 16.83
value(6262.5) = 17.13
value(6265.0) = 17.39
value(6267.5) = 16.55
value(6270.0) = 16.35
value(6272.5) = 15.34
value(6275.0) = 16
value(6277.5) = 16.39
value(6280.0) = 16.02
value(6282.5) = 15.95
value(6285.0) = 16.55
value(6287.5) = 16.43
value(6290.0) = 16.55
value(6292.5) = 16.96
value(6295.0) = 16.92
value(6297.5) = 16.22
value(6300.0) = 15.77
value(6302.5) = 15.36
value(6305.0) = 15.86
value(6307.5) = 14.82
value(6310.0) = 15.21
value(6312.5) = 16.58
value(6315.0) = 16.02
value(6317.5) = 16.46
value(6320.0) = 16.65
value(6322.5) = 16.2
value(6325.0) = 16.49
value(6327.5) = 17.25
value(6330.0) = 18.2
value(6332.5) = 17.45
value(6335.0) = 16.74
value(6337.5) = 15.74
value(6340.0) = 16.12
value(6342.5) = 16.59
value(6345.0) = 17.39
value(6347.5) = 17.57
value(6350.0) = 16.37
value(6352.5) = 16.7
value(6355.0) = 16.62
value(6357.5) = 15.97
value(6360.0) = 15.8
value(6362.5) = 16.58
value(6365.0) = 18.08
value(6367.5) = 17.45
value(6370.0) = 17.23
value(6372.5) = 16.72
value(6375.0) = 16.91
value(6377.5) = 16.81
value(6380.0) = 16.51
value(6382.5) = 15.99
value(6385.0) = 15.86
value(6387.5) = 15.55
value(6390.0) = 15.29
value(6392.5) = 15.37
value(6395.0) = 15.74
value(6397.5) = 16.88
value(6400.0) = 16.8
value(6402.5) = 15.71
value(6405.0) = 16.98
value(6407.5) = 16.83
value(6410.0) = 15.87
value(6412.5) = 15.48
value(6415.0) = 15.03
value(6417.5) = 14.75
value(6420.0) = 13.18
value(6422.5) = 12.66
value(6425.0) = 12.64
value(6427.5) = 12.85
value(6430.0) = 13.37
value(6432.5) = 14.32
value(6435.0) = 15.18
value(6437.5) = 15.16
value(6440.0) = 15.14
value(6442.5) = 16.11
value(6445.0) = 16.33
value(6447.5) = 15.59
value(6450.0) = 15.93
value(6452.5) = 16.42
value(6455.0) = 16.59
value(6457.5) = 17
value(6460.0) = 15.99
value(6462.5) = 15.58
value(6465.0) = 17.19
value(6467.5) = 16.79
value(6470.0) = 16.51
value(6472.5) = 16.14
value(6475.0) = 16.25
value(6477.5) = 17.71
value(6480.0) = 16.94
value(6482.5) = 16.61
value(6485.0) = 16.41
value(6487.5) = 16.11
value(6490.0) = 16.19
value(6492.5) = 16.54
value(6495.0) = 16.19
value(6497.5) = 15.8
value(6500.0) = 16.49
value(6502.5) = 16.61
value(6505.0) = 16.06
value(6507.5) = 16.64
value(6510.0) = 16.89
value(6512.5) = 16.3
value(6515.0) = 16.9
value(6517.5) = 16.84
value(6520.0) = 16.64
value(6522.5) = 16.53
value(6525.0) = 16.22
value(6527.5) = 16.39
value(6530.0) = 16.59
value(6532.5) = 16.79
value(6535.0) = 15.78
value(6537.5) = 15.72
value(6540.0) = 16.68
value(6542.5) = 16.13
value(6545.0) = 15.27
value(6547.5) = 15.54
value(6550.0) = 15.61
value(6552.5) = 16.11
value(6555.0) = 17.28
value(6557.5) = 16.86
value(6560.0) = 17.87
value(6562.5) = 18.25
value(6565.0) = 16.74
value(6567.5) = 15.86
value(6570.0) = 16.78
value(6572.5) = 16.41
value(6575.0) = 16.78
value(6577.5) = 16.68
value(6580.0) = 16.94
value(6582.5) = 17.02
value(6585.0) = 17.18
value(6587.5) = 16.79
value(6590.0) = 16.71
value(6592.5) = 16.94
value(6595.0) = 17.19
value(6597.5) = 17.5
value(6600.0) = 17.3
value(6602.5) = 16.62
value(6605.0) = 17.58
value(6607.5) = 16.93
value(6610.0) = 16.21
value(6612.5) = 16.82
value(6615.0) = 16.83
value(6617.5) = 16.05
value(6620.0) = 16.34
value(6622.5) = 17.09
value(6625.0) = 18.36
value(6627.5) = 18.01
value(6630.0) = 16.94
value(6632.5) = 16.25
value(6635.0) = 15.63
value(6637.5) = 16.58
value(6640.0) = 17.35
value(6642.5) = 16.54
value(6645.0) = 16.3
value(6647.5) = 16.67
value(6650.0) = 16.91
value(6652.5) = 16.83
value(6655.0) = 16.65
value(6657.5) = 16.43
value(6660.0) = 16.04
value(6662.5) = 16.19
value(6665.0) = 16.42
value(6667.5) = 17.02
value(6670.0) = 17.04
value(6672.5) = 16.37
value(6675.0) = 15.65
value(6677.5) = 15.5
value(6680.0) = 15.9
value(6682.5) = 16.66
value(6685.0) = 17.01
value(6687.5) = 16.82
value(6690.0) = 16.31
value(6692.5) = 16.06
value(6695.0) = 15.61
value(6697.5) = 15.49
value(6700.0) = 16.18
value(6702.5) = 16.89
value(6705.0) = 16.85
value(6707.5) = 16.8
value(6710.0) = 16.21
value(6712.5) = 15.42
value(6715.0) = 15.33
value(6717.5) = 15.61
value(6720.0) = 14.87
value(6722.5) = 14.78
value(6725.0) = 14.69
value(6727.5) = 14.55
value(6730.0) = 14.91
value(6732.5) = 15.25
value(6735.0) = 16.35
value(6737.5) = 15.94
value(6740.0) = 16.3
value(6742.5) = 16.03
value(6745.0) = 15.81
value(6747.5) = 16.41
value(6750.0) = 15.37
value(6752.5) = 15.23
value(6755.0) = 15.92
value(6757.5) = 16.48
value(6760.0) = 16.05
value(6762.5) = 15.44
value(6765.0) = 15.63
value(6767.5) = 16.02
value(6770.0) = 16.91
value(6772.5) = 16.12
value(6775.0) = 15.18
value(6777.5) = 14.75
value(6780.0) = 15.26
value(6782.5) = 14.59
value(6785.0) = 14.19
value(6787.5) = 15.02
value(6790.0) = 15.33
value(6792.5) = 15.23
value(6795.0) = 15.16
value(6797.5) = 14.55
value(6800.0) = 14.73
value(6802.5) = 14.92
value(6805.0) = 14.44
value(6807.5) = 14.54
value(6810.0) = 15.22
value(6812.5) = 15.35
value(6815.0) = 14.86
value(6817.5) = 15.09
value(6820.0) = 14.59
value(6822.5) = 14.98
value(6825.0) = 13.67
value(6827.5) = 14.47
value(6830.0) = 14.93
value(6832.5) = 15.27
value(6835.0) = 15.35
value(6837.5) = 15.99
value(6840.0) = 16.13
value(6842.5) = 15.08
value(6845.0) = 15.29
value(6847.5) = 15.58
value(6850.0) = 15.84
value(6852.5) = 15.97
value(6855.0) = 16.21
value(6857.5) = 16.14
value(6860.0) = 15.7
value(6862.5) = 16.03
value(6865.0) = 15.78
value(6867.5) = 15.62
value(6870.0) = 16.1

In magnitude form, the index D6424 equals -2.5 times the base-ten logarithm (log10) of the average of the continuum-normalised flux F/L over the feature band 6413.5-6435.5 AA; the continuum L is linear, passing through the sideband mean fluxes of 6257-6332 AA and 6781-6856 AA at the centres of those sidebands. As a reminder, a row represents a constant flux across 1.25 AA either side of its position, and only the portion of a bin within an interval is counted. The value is 0.170 mag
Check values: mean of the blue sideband 16.4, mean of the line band 13.7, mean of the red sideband 15.1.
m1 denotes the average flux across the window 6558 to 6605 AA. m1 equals 17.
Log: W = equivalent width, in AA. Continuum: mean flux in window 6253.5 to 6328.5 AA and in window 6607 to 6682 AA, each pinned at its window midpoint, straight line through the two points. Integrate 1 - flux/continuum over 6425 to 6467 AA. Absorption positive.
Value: 2.5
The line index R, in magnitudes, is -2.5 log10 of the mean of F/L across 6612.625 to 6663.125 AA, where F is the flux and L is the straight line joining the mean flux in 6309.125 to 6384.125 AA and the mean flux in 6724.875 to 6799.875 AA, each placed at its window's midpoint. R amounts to -0.06 mag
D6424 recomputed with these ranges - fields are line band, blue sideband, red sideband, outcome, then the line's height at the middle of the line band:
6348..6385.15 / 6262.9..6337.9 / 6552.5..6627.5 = -0.012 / 16.5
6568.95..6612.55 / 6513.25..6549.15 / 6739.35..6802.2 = -0.055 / 16.1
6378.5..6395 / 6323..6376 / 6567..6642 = 0.071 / 16.8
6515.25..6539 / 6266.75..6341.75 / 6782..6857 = -0.042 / 15.8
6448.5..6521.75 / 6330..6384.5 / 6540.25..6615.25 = 0.017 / 16.8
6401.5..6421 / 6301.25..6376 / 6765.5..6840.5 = 0.057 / 16.3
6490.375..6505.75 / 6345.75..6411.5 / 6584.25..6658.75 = 0.025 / 16.7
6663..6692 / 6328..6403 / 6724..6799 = -0.047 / 15.7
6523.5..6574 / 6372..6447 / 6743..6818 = -0.074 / 15.4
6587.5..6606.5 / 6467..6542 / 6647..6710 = -0.043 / 16.4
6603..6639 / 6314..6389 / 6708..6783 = -0.059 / 15.9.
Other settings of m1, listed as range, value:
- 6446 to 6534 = 16.5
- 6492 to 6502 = 16.3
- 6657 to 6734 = 16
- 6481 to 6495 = 16.4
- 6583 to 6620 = 16.9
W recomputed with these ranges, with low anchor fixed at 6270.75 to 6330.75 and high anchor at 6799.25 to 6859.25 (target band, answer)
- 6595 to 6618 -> -1.87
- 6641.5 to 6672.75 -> -2.08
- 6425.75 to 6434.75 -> 1.32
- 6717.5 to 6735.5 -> 0.42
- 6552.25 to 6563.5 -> -1.16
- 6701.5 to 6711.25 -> -0.78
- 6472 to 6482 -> -0.57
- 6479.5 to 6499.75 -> -0.59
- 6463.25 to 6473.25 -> -0.45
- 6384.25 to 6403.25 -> 0.18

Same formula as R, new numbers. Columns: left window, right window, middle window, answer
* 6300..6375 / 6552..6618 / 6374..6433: 0.09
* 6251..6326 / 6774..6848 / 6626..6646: -0.09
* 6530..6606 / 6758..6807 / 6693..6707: -0.03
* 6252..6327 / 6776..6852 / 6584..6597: -0.09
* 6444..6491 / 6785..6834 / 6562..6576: -0.05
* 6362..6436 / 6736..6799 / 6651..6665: -0.06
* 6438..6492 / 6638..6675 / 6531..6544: 0.02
